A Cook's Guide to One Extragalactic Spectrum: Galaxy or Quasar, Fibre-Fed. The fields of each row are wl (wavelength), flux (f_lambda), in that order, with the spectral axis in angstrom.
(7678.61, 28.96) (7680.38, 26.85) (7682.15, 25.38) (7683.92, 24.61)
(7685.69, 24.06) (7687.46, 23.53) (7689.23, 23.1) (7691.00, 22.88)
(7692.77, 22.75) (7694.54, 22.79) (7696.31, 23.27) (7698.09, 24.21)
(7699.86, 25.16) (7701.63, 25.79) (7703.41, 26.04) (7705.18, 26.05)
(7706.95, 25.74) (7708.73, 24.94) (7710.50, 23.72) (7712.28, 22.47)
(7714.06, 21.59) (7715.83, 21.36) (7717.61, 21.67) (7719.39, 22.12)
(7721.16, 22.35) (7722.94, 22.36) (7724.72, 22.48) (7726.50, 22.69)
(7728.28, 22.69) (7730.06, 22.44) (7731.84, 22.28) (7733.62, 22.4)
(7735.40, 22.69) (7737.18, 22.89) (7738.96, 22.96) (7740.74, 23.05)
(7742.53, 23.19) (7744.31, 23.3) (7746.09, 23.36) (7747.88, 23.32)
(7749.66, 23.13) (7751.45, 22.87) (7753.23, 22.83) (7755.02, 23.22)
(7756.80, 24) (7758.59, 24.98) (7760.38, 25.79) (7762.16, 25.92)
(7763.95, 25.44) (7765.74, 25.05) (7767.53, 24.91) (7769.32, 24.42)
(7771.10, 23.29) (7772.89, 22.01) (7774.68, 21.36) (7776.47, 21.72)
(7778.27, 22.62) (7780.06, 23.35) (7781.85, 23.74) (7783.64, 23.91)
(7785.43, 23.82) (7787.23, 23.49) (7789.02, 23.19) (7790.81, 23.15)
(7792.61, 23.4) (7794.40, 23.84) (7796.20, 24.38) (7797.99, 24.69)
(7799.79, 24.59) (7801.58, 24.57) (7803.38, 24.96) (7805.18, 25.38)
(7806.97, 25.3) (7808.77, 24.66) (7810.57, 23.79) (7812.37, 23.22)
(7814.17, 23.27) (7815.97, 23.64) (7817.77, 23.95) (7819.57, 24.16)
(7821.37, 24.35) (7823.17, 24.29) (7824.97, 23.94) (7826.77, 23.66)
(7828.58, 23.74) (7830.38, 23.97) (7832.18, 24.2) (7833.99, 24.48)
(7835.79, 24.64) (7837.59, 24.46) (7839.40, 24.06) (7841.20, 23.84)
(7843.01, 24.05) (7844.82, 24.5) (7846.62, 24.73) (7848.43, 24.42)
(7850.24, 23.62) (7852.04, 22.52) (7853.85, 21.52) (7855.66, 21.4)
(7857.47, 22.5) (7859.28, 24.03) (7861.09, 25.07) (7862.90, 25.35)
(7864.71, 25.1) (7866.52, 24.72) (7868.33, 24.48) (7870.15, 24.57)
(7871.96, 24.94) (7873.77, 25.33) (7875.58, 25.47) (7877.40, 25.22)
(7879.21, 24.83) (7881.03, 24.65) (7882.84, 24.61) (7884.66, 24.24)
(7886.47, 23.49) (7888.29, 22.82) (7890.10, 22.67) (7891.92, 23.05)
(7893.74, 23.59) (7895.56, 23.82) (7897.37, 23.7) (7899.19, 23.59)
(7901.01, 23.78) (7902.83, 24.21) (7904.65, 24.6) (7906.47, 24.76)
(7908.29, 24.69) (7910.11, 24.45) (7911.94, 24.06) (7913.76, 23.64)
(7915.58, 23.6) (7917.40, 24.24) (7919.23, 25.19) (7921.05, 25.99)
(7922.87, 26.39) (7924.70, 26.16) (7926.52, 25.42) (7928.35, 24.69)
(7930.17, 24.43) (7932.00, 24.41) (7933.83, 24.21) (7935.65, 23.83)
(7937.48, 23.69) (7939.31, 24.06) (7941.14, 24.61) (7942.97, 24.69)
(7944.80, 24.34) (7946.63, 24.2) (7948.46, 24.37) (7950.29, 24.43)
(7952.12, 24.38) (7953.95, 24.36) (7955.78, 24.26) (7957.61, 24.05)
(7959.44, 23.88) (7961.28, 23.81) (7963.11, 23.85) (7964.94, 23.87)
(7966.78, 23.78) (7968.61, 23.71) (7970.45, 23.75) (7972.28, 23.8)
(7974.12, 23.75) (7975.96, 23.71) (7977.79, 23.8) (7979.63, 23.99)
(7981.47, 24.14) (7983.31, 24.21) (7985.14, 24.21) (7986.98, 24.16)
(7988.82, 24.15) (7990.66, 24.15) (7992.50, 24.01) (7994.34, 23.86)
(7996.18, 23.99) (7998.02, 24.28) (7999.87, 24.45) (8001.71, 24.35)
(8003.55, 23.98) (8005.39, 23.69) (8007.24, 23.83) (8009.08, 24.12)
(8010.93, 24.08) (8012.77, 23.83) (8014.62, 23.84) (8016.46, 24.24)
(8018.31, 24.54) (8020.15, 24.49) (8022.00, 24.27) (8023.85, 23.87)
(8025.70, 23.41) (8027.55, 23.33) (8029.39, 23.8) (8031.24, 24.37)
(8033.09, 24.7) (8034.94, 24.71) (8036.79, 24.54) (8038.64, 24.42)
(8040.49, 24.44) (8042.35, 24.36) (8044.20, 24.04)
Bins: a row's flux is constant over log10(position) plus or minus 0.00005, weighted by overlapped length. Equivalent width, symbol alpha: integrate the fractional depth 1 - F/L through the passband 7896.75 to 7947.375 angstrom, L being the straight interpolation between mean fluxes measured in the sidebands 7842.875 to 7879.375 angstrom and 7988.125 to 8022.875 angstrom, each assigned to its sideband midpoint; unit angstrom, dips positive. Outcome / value -0.7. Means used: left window 24.2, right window 24.1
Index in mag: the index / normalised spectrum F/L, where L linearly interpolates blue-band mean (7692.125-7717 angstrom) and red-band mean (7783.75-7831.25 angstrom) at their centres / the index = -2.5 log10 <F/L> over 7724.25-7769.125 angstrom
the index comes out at 0.021 mag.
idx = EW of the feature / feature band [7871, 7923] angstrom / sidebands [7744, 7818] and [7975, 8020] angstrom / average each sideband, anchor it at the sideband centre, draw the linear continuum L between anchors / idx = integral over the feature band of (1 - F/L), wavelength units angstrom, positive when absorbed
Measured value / -0.7 angstrom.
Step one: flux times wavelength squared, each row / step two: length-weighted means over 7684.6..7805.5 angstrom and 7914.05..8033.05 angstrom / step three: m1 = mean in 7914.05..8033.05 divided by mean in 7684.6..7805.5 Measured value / 1.09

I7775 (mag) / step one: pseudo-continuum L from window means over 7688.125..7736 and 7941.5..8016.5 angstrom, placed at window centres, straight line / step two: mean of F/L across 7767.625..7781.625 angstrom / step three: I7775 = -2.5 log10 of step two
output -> 0.03 mag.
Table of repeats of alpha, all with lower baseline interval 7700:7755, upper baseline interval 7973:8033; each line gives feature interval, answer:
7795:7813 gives -0.88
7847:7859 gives 0.38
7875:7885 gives -0.50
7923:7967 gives -0.95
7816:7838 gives -0.59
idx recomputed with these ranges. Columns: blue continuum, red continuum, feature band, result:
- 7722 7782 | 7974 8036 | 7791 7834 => -1.2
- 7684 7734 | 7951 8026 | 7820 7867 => -0.6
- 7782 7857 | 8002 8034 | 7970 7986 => 0.1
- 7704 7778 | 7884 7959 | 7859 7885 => -0.9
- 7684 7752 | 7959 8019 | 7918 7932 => -0.9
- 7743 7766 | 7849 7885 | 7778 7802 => 0.3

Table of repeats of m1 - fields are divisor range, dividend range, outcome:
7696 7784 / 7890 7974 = 1.09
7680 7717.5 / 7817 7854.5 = 1.03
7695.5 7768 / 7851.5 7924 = 1.07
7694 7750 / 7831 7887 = 1.08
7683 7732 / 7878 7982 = 1.09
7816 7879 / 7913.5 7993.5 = 1.03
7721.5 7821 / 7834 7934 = 1.06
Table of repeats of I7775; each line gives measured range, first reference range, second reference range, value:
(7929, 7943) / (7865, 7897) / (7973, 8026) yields 0.00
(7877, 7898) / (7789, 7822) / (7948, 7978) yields 0.01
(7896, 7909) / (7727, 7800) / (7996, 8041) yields -0.02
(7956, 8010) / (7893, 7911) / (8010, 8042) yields 0.01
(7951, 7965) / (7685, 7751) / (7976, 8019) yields -0.01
